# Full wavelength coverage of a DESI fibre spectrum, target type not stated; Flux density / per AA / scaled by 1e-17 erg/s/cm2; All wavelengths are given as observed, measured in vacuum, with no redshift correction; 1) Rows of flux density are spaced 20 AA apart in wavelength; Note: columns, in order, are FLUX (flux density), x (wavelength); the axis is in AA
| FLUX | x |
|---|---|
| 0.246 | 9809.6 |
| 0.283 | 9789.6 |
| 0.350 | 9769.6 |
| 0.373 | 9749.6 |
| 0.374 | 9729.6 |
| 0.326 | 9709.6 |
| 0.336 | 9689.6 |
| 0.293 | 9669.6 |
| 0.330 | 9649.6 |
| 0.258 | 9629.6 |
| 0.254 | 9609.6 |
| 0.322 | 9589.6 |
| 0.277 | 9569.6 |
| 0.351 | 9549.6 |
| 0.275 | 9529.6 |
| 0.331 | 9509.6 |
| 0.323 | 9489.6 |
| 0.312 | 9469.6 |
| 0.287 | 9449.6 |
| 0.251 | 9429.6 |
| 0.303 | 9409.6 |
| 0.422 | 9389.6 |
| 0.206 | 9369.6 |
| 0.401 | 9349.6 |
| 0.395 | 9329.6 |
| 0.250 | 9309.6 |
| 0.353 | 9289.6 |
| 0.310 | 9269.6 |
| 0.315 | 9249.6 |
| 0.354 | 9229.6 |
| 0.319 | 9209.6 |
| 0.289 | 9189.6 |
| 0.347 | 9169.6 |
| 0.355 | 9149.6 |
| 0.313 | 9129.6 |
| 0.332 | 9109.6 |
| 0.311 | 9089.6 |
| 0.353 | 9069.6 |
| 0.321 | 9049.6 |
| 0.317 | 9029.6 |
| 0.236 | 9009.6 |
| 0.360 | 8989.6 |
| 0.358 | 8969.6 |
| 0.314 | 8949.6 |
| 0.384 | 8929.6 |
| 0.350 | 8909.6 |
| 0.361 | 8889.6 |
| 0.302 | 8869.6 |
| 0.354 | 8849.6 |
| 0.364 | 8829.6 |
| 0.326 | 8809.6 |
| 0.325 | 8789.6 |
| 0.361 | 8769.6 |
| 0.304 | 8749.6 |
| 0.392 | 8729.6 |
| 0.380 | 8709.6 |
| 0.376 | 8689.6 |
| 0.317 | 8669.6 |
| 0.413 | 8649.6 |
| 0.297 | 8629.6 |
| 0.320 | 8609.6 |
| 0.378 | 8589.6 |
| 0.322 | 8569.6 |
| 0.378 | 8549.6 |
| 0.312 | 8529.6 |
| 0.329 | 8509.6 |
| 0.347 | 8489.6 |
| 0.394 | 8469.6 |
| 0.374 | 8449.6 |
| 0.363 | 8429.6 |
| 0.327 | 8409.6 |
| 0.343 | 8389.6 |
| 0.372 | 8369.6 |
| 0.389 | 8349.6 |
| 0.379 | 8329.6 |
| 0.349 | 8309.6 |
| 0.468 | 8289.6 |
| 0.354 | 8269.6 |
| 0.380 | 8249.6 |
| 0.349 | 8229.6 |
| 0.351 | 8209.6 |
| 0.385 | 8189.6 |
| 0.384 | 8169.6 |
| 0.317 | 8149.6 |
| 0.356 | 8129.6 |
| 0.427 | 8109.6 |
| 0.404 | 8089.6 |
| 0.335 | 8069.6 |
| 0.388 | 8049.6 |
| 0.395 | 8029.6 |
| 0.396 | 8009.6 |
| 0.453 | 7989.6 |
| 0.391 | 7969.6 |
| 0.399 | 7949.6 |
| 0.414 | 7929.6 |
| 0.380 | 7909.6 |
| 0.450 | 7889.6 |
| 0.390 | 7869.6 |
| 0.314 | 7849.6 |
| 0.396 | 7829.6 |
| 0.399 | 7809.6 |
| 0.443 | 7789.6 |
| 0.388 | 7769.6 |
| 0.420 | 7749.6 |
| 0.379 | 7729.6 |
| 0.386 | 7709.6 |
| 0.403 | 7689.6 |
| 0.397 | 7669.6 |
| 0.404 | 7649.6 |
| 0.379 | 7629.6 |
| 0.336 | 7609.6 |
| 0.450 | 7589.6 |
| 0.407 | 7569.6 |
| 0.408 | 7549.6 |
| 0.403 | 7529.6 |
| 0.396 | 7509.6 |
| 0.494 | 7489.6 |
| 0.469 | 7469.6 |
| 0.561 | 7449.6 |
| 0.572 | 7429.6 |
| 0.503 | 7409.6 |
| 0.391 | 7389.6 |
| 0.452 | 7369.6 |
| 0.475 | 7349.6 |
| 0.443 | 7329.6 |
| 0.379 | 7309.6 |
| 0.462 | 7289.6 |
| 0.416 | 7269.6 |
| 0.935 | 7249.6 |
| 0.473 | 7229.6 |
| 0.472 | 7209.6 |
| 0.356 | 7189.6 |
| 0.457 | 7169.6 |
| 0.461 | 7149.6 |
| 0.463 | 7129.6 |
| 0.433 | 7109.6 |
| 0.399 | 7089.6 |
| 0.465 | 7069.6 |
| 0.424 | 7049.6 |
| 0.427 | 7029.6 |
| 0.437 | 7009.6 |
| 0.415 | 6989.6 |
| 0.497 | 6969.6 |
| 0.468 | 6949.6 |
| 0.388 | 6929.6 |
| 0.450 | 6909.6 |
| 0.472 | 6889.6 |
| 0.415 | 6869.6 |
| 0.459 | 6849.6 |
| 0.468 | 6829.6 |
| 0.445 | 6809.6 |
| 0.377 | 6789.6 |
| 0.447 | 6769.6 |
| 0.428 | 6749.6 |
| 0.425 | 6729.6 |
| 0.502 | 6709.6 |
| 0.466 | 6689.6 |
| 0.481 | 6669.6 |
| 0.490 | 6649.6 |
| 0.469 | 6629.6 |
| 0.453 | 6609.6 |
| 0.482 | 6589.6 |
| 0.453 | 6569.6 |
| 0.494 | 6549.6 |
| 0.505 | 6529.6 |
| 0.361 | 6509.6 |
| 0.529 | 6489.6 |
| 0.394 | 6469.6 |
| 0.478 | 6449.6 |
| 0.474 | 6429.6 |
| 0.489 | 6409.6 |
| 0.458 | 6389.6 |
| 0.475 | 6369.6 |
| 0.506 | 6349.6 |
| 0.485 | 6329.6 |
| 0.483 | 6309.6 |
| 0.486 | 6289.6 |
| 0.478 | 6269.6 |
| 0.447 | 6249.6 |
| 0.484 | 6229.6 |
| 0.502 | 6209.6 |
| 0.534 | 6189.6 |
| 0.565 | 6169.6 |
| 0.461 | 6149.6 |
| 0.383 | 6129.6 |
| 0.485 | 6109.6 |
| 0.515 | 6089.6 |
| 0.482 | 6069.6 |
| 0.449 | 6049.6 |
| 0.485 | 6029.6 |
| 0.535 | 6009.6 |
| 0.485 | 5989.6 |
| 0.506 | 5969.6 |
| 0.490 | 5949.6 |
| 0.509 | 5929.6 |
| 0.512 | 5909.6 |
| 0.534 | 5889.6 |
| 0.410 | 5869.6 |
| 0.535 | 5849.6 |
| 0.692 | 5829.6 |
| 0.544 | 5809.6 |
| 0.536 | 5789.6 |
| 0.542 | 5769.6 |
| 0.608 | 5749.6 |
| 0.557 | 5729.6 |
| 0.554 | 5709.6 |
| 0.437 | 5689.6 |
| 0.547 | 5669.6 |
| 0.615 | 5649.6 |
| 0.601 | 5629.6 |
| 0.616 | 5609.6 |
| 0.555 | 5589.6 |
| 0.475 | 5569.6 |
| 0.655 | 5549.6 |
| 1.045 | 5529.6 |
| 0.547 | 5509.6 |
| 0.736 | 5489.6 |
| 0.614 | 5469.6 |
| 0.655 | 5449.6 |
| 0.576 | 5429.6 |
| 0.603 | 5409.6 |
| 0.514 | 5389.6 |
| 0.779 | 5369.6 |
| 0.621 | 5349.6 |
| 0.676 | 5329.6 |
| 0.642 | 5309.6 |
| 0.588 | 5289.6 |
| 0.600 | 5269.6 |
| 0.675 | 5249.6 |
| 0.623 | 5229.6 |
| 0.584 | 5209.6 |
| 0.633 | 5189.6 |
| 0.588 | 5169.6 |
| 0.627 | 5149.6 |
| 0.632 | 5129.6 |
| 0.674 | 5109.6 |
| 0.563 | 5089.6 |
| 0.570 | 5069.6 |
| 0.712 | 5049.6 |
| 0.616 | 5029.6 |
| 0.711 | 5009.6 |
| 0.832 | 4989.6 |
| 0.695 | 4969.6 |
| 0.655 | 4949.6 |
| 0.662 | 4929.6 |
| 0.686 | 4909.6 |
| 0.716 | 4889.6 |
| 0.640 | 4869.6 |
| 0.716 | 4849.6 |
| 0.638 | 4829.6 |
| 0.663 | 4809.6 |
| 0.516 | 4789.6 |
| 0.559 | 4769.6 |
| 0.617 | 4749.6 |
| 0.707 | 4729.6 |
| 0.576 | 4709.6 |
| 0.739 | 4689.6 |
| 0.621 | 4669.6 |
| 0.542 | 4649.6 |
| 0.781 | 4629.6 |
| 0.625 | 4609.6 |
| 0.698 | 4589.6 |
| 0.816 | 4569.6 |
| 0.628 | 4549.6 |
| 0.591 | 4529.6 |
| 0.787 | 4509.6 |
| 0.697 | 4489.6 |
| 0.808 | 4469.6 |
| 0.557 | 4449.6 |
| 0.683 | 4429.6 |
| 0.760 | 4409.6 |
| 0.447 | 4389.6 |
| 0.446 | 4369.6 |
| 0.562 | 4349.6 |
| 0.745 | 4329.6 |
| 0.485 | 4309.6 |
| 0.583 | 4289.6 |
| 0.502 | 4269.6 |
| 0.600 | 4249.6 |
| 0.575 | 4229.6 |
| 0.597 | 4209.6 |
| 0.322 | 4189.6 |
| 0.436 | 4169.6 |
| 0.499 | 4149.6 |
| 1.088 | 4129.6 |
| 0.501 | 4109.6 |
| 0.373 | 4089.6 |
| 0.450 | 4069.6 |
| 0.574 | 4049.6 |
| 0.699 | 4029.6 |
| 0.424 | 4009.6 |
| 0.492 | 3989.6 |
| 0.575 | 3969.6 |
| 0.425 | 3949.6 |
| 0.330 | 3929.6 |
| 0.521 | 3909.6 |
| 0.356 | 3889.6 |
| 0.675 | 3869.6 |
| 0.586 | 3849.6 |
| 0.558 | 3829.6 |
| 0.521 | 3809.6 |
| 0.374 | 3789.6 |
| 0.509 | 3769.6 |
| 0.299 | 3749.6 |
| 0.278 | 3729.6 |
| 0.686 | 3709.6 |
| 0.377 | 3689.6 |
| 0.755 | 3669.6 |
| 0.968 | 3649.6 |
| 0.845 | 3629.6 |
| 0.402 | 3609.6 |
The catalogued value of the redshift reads 0.105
